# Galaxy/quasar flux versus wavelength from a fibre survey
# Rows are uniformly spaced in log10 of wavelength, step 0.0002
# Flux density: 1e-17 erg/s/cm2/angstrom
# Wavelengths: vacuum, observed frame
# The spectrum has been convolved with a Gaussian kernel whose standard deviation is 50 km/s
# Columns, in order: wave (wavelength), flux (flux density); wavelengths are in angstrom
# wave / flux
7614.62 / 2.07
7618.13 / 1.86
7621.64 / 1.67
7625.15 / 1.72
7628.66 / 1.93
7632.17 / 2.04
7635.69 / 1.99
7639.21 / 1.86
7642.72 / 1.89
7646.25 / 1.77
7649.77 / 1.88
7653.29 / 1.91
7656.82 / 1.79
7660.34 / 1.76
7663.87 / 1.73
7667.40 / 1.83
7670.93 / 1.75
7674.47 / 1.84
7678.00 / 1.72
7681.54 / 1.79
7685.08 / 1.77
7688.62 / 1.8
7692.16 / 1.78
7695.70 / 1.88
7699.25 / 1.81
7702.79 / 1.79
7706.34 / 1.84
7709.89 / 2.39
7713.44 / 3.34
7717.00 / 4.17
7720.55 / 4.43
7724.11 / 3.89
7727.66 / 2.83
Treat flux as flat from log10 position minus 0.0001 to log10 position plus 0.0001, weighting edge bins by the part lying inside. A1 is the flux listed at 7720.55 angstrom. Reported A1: 4.43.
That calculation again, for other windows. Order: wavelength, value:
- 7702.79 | 1.79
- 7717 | 4.17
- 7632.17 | 2.04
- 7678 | 1.72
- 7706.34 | 1.84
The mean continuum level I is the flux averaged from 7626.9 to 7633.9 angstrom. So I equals 1.99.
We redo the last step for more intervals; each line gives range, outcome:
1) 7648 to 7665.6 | 1.81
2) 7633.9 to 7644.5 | 1.91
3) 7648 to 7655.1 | 1.89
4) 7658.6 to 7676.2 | 1.78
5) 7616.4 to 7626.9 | 1.75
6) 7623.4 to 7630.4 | 1.83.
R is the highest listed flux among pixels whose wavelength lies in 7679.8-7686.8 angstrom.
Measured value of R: 1.79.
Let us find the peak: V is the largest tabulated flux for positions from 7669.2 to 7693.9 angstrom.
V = 1.84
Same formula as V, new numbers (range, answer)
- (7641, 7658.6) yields 1.91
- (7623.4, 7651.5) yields 2.04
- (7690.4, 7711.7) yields 2.39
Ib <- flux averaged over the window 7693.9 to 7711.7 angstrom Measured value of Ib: 1.95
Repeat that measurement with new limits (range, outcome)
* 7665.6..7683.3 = 1.79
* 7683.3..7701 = 1.81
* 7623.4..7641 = 1.91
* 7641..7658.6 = 1.85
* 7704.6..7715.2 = 2.52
